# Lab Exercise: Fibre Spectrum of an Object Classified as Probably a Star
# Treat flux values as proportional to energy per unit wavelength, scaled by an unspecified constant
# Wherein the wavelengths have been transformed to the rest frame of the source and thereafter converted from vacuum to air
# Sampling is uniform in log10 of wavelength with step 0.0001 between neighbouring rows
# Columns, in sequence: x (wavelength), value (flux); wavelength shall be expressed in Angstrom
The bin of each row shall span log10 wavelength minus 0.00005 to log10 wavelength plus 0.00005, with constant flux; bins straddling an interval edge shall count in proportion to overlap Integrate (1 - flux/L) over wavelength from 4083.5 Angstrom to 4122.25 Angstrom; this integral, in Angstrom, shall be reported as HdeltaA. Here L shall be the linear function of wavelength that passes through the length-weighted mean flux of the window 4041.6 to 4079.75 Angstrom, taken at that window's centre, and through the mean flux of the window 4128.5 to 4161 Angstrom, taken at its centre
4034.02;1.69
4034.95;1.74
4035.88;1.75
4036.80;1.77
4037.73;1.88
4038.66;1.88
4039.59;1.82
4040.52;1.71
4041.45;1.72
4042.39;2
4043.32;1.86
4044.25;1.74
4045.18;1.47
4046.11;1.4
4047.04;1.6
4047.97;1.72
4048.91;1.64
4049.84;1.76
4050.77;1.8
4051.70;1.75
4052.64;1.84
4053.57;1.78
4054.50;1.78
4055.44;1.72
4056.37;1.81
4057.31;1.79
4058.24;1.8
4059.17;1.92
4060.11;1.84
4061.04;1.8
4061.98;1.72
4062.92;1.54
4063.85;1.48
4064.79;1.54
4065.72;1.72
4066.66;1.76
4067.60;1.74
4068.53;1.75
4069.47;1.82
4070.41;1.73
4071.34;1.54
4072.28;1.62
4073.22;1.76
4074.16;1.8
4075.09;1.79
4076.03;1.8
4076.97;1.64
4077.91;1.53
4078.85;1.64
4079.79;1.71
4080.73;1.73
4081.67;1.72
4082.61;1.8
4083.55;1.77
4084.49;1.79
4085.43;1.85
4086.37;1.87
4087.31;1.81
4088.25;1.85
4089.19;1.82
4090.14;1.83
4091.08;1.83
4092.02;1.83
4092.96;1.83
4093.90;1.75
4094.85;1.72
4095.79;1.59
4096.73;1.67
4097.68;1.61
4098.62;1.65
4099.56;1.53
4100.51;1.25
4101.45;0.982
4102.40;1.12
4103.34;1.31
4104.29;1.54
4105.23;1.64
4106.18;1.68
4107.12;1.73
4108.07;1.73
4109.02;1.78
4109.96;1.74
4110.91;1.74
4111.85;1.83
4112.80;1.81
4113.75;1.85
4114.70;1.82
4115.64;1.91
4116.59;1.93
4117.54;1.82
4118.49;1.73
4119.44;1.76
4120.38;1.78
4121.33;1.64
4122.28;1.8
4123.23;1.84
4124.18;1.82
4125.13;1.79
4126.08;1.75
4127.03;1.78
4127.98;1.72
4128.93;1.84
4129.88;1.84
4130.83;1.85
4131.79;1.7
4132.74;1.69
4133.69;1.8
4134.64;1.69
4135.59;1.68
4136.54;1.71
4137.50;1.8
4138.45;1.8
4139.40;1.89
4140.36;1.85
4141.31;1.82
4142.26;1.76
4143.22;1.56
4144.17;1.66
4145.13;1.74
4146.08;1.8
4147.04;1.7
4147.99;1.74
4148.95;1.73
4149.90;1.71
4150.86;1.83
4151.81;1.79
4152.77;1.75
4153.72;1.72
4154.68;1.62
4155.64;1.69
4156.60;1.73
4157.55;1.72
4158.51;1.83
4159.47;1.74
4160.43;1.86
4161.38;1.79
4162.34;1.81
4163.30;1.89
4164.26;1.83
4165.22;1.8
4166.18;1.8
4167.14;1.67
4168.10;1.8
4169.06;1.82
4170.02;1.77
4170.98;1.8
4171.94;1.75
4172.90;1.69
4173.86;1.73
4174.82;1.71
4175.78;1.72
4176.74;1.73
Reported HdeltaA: 0.8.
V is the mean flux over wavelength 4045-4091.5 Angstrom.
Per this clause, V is 1.73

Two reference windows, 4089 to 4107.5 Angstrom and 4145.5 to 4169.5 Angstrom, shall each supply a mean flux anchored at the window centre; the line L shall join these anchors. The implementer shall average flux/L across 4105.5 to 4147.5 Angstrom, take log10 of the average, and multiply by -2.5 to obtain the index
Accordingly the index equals -0.06 mag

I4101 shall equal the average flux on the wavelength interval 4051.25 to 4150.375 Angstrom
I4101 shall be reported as 1.73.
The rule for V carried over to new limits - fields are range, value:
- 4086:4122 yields 1.69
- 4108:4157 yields 1.77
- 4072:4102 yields 1.7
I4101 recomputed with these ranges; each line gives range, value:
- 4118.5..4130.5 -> 1.78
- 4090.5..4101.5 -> 1.63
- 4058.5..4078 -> 1.71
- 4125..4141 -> 1.78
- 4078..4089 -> 1.77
